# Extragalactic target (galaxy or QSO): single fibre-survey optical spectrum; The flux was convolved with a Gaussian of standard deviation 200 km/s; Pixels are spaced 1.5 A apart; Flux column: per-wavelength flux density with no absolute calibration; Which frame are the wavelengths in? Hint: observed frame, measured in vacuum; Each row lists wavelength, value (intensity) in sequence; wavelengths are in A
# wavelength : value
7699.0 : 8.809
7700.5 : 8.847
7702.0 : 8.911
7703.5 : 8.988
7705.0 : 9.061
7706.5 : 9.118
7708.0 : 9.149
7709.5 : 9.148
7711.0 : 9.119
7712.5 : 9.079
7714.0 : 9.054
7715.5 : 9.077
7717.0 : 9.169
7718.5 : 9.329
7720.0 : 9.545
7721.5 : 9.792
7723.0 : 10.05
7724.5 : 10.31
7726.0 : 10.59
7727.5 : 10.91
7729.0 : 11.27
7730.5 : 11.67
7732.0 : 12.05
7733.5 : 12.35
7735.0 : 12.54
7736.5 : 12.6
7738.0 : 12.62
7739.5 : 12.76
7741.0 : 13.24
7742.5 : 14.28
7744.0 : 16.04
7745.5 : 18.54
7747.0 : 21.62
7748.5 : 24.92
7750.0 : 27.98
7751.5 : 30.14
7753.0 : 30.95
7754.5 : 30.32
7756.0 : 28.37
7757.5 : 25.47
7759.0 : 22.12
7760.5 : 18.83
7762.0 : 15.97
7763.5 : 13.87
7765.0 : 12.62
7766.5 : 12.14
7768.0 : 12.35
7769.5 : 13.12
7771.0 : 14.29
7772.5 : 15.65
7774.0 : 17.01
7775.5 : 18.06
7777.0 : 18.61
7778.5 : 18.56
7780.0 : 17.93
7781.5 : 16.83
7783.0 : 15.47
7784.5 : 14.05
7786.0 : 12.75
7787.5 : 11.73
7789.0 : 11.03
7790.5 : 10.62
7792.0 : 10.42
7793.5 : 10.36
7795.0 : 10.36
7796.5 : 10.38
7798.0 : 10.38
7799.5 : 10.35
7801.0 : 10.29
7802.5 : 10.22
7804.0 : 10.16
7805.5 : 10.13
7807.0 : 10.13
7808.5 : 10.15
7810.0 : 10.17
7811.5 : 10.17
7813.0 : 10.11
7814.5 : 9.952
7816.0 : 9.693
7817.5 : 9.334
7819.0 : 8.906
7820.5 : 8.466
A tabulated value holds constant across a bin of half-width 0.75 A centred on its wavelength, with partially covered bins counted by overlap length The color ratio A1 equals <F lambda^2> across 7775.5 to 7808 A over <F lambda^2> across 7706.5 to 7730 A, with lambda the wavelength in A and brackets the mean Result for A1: 1.3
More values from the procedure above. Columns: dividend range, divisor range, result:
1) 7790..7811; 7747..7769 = 0.48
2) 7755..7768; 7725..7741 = 1.56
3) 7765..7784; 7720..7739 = 1.40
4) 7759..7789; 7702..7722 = 1.70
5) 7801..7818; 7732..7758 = 0.51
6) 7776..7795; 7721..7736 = 1.26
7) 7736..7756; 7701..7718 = 2.32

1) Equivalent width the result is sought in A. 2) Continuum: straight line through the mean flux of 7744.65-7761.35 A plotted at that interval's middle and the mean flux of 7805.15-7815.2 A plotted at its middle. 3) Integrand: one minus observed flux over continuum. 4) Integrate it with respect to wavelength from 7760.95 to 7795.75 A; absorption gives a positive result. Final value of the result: 8.14 A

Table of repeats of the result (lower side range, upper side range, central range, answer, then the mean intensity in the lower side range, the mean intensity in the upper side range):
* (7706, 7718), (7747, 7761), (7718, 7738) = 5.8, 9.12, 26.4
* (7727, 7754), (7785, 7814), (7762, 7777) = -0.8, 17.2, 10.5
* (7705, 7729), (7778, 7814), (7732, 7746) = -4.8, 9.6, 11.7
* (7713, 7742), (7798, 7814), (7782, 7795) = -2.1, 11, 10.2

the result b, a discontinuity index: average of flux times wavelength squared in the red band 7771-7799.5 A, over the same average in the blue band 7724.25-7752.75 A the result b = 0.87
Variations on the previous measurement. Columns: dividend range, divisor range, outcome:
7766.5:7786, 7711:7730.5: 1.61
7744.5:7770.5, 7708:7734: 2.10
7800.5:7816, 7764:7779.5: 0.67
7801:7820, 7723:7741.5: 0.86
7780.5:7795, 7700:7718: 1.41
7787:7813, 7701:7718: 1.17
